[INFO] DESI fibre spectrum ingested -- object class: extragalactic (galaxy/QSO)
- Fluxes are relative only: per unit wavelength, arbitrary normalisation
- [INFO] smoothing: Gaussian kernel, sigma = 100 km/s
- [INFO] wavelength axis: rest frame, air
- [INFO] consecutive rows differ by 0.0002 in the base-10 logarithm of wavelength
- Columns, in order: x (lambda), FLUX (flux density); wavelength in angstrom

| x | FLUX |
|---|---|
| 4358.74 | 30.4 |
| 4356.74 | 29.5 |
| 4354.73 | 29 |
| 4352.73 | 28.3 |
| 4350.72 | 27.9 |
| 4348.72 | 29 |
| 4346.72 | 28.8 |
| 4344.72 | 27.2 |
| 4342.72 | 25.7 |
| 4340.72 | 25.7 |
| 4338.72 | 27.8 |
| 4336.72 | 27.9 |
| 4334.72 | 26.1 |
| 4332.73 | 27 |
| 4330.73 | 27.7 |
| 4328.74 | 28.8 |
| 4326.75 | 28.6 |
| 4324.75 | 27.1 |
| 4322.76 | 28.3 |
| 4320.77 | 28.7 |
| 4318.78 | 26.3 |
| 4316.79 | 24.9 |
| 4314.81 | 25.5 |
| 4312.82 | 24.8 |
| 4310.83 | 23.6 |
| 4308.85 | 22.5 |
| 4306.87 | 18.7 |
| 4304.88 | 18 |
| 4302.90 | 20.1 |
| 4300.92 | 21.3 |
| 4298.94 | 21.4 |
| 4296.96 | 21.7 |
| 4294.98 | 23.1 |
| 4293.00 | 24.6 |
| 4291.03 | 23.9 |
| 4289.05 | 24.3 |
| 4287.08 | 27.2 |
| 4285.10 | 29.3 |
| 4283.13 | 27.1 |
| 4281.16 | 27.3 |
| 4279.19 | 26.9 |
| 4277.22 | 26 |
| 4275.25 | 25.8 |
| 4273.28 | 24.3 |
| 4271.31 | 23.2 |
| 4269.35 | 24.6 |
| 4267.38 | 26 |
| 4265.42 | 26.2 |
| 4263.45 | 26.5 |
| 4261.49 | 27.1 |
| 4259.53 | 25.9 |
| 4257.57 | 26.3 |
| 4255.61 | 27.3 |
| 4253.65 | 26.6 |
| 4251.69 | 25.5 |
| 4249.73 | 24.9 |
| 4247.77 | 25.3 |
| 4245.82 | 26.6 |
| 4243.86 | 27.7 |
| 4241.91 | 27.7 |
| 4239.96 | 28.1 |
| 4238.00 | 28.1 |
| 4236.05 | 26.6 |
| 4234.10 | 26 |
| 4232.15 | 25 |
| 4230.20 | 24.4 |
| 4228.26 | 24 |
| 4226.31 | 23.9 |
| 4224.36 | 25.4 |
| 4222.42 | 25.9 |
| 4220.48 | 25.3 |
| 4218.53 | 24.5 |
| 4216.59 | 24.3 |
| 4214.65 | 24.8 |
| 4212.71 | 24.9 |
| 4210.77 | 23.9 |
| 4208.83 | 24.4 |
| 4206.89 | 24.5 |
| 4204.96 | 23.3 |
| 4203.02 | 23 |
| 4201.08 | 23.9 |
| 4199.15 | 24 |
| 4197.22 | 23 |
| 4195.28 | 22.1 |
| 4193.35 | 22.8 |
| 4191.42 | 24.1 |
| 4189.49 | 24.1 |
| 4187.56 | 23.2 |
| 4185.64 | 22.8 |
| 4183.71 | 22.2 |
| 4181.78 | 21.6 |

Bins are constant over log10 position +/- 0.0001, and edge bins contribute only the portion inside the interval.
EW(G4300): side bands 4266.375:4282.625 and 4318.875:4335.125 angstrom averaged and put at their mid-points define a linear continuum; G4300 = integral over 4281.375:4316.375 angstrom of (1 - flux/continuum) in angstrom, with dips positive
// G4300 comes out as 4.1 angstrom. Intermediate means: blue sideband 25.6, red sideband 27.8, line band 23.5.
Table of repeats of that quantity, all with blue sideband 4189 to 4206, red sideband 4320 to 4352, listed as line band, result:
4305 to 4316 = 1.72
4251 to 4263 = -0.61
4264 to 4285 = -0.14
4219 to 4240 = -1.05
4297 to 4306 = 2.11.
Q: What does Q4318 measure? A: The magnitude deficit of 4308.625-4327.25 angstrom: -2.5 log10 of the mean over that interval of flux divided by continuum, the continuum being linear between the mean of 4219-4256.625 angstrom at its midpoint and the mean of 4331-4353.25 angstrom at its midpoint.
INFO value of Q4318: 0.04 mag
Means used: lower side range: 26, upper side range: 27.4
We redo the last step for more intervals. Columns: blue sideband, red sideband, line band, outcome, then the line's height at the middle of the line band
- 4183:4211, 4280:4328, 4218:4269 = -0.09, 23.9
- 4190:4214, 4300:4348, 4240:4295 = -0.06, 24.7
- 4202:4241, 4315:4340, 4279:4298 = 0.04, 26.5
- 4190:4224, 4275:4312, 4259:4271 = -0.09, 23.9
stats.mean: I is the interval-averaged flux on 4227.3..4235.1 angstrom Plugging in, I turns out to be 24.9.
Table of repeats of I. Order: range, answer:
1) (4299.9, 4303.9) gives 20.7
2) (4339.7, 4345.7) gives 26.2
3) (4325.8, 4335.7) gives 27.7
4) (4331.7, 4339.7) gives 27.2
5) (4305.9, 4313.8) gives 22.4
